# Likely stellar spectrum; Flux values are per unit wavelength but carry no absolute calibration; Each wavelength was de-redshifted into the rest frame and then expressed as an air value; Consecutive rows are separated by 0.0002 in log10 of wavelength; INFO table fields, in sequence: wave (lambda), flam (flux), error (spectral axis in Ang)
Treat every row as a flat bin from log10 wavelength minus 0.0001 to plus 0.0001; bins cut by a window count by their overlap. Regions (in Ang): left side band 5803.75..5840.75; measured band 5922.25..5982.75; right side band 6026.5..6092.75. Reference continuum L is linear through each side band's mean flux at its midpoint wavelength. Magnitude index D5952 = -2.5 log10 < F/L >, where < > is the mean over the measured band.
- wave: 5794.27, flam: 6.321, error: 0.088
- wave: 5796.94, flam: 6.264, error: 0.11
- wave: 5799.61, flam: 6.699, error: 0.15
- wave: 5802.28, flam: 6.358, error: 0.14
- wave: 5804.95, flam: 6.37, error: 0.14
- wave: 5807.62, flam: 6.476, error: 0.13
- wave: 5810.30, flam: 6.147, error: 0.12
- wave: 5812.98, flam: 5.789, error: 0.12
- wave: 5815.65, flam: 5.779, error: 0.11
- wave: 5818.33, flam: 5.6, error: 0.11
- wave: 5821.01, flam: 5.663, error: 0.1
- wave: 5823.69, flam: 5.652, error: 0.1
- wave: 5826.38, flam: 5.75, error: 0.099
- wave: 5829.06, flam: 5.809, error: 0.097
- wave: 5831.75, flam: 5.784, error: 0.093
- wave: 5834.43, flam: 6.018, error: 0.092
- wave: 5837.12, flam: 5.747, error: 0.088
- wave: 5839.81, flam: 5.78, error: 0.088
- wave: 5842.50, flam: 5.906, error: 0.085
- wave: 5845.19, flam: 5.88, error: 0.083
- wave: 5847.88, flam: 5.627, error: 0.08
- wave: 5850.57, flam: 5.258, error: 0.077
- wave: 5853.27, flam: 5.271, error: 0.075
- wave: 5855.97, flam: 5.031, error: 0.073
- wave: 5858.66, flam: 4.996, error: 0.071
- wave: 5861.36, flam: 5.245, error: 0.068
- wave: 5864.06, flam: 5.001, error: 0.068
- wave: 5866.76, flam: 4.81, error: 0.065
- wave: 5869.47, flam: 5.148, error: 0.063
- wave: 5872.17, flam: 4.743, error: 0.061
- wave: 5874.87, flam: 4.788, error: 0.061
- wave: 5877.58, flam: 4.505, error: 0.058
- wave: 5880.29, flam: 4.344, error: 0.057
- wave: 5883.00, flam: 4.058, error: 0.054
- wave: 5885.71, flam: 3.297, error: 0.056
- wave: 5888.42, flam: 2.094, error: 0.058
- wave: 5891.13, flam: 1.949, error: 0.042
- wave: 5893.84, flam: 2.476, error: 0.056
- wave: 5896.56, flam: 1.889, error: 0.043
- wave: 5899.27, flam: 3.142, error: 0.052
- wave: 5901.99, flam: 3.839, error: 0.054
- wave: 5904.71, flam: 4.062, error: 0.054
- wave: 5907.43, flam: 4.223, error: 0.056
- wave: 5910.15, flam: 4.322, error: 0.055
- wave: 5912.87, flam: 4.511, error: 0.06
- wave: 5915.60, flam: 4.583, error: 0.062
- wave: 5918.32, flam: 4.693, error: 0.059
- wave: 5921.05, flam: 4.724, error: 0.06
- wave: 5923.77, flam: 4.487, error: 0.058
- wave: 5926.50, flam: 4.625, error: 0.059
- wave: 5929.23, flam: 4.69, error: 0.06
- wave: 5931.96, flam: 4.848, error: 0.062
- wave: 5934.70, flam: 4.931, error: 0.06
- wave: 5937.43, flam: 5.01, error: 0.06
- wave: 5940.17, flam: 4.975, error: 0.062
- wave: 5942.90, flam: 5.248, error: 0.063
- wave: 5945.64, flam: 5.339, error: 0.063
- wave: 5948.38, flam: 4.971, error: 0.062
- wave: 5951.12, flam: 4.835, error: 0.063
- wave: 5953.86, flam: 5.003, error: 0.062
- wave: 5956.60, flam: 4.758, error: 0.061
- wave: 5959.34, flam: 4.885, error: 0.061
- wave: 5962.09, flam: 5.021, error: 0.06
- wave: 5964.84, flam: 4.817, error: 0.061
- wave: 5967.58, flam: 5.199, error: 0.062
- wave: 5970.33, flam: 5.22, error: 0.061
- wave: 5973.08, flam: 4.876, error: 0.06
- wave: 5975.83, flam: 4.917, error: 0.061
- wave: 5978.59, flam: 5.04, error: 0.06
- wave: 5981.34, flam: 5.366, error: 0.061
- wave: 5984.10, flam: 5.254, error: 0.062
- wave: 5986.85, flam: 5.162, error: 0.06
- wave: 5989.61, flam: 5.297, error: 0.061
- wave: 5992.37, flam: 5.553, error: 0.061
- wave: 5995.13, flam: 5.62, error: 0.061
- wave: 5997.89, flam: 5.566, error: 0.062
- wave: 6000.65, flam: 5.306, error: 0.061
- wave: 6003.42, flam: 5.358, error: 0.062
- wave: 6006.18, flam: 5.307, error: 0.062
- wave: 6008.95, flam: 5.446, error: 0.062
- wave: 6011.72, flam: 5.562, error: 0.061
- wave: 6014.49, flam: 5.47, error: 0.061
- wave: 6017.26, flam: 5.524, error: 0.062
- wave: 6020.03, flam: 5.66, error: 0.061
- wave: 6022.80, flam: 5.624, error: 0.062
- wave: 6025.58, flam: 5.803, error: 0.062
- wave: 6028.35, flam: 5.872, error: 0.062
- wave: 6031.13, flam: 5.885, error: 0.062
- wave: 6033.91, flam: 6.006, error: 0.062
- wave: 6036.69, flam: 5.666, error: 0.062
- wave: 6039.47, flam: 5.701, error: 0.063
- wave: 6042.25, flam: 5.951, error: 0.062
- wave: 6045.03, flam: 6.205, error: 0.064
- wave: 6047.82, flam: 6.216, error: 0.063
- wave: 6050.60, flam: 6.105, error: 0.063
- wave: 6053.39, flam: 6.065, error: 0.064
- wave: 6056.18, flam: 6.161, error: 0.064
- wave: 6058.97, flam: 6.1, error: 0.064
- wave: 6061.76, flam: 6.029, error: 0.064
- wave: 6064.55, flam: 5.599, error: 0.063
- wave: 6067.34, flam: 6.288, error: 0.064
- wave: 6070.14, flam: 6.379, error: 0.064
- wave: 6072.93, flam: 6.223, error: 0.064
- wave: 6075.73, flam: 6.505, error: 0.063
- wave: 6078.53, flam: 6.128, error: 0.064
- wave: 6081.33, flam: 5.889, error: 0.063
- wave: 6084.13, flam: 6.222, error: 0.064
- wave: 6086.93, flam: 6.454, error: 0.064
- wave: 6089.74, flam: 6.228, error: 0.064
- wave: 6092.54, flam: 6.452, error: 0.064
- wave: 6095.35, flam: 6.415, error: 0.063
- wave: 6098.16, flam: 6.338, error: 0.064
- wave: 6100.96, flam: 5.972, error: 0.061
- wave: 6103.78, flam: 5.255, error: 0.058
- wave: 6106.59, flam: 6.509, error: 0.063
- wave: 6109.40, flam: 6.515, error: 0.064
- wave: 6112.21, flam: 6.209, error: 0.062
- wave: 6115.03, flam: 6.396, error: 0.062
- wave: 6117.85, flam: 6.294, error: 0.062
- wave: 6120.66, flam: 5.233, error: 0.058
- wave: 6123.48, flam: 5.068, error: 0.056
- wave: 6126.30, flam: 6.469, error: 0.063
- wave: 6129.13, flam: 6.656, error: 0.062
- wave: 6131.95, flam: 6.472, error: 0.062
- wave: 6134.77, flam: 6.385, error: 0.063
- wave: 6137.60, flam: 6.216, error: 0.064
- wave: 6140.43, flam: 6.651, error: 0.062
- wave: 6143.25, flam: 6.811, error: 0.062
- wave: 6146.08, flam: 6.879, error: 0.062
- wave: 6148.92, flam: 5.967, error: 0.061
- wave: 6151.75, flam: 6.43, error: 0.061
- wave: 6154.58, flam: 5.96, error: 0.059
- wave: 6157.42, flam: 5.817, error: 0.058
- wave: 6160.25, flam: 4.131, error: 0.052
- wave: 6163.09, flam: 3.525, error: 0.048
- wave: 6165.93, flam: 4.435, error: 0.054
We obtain 0.21 mag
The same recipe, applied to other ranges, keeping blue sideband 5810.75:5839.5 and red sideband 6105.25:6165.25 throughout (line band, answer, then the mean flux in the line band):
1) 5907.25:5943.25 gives 0.236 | 4.71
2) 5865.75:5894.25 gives 0.442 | 3.87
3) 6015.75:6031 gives 0.039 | 5.71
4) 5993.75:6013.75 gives 0.087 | 5.45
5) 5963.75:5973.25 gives 0.164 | 5.06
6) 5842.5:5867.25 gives 0.099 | 5.29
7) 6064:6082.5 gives -0.038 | 6.17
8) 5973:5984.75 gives 0.156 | 5.1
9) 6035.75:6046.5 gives 0.008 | 5.89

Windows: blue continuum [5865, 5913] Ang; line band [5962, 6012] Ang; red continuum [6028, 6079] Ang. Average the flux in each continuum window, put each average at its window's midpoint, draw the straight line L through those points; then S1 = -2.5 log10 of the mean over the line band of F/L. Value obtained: -0.025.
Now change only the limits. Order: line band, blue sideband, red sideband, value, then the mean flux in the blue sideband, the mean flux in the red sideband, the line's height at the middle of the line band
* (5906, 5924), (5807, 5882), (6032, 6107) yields 0.24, 5.43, 6.11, 5.64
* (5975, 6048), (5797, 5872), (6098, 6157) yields 0.08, 5.68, 6.21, 6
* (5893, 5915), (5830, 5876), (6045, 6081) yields 0.47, 5.36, 6.14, 5.55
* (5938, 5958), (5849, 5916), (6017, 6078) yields -0.03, 4.14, 5.99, 4.88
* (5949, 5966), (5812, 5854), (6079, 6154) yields 0.21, 5.71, 6.24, 5.95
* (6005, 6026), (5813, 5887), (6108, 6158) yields 0.06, 5.25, 6.25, 5.84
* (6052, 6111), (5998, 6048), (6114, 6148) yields -0.03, 5.68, 6.29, 6.01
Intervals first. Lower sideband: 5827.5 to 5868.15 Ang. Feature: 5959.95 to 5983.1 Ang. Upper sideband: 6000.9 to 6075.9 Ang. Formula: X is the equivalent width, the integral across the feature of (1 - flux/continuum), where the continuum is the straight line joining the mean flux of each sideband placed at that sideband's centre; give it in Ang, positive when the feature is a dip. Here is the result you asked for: 2.7 Ang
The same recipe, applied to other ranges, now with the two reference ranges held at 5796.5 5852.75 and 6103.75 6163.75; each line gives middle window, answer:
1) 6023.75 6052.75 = 0.29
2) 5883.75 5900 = 9.39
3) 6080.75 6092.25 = -0.43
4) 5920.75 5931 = 2.28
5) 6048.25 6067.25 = -0.10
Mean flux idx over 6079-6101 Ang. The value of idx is 6.26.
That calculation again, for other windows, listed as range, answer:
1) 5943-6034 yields 5.31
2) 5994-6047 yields 5.67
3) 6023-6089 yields 6.06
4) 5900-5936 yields 4.48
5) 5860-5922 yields 4.01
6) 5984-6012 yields 5.4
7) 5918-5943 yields 4.81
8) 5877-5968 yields 4.3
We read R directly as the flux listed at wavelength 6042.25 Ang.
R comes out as 5.951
